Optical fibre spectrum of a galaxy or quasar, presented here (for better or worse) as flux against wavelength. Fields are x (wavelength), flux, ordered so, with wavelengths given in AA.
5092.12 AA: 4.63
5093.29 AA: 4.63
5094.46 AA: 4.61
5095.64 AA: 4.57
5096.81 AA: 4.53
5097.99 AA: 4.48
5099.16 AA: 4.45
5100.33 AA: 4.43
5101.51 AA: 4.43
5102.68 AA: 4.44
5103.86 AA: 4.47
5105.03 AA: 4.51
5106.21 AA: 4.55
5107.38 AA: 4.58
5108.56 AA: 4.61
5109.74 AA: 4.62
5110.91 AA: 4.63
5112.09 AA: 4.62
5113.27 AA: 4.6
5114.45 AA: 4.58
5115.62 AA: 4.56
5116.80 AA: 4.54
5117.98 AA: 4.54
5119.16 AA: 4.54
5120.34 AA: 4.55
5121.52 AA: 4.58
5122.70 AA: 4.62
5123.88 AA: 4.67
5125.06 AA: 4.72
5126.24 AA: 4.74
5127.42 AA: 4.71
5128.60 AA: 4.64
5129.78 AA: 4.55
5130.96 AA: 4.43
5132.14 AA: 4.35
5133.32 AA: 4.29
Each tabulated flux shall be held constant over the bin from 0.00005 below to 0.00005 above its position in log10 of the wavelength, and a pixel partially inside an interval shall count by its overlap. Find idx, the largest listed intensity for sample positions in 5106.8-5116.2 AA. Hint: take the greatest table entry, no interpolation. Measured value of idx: 4.63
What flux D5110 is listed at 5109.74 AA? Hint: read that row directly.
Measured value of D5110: 4.62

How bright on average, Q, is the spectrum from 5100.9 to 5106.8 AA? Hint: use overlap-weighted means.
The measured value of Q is 4.48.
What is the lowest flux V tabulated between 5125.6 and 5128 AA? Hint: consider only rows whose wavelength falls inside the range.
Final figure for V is 4.71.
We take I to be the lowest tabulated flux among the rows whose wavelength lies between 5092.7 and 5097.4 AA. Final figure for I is 4.53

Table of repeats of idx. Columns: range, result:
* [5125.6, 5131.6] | 4.74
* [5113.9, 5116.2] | 4.58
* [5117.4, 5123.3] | 4.62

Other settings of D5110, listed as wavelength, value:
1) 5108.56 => 4.61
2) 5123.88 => 4.67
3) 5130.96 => 4.43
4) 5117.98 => 4.54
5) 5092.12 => 4.63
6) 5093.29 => 4.63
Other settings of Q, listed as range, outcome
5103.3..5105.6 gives 4.5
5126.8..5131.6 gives 4.59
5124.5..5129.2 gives 4.7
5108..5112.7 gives 4.62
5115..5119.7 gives 4.55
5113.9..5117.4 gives 4.57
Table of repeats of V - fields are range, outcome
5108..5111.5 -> 4.61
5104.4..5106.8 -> 4.51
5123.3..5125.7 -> 4.67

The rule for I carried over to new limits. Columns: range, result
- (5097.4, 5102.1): 4.43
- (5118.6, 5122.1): 4.54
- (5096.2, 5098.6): 4.48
